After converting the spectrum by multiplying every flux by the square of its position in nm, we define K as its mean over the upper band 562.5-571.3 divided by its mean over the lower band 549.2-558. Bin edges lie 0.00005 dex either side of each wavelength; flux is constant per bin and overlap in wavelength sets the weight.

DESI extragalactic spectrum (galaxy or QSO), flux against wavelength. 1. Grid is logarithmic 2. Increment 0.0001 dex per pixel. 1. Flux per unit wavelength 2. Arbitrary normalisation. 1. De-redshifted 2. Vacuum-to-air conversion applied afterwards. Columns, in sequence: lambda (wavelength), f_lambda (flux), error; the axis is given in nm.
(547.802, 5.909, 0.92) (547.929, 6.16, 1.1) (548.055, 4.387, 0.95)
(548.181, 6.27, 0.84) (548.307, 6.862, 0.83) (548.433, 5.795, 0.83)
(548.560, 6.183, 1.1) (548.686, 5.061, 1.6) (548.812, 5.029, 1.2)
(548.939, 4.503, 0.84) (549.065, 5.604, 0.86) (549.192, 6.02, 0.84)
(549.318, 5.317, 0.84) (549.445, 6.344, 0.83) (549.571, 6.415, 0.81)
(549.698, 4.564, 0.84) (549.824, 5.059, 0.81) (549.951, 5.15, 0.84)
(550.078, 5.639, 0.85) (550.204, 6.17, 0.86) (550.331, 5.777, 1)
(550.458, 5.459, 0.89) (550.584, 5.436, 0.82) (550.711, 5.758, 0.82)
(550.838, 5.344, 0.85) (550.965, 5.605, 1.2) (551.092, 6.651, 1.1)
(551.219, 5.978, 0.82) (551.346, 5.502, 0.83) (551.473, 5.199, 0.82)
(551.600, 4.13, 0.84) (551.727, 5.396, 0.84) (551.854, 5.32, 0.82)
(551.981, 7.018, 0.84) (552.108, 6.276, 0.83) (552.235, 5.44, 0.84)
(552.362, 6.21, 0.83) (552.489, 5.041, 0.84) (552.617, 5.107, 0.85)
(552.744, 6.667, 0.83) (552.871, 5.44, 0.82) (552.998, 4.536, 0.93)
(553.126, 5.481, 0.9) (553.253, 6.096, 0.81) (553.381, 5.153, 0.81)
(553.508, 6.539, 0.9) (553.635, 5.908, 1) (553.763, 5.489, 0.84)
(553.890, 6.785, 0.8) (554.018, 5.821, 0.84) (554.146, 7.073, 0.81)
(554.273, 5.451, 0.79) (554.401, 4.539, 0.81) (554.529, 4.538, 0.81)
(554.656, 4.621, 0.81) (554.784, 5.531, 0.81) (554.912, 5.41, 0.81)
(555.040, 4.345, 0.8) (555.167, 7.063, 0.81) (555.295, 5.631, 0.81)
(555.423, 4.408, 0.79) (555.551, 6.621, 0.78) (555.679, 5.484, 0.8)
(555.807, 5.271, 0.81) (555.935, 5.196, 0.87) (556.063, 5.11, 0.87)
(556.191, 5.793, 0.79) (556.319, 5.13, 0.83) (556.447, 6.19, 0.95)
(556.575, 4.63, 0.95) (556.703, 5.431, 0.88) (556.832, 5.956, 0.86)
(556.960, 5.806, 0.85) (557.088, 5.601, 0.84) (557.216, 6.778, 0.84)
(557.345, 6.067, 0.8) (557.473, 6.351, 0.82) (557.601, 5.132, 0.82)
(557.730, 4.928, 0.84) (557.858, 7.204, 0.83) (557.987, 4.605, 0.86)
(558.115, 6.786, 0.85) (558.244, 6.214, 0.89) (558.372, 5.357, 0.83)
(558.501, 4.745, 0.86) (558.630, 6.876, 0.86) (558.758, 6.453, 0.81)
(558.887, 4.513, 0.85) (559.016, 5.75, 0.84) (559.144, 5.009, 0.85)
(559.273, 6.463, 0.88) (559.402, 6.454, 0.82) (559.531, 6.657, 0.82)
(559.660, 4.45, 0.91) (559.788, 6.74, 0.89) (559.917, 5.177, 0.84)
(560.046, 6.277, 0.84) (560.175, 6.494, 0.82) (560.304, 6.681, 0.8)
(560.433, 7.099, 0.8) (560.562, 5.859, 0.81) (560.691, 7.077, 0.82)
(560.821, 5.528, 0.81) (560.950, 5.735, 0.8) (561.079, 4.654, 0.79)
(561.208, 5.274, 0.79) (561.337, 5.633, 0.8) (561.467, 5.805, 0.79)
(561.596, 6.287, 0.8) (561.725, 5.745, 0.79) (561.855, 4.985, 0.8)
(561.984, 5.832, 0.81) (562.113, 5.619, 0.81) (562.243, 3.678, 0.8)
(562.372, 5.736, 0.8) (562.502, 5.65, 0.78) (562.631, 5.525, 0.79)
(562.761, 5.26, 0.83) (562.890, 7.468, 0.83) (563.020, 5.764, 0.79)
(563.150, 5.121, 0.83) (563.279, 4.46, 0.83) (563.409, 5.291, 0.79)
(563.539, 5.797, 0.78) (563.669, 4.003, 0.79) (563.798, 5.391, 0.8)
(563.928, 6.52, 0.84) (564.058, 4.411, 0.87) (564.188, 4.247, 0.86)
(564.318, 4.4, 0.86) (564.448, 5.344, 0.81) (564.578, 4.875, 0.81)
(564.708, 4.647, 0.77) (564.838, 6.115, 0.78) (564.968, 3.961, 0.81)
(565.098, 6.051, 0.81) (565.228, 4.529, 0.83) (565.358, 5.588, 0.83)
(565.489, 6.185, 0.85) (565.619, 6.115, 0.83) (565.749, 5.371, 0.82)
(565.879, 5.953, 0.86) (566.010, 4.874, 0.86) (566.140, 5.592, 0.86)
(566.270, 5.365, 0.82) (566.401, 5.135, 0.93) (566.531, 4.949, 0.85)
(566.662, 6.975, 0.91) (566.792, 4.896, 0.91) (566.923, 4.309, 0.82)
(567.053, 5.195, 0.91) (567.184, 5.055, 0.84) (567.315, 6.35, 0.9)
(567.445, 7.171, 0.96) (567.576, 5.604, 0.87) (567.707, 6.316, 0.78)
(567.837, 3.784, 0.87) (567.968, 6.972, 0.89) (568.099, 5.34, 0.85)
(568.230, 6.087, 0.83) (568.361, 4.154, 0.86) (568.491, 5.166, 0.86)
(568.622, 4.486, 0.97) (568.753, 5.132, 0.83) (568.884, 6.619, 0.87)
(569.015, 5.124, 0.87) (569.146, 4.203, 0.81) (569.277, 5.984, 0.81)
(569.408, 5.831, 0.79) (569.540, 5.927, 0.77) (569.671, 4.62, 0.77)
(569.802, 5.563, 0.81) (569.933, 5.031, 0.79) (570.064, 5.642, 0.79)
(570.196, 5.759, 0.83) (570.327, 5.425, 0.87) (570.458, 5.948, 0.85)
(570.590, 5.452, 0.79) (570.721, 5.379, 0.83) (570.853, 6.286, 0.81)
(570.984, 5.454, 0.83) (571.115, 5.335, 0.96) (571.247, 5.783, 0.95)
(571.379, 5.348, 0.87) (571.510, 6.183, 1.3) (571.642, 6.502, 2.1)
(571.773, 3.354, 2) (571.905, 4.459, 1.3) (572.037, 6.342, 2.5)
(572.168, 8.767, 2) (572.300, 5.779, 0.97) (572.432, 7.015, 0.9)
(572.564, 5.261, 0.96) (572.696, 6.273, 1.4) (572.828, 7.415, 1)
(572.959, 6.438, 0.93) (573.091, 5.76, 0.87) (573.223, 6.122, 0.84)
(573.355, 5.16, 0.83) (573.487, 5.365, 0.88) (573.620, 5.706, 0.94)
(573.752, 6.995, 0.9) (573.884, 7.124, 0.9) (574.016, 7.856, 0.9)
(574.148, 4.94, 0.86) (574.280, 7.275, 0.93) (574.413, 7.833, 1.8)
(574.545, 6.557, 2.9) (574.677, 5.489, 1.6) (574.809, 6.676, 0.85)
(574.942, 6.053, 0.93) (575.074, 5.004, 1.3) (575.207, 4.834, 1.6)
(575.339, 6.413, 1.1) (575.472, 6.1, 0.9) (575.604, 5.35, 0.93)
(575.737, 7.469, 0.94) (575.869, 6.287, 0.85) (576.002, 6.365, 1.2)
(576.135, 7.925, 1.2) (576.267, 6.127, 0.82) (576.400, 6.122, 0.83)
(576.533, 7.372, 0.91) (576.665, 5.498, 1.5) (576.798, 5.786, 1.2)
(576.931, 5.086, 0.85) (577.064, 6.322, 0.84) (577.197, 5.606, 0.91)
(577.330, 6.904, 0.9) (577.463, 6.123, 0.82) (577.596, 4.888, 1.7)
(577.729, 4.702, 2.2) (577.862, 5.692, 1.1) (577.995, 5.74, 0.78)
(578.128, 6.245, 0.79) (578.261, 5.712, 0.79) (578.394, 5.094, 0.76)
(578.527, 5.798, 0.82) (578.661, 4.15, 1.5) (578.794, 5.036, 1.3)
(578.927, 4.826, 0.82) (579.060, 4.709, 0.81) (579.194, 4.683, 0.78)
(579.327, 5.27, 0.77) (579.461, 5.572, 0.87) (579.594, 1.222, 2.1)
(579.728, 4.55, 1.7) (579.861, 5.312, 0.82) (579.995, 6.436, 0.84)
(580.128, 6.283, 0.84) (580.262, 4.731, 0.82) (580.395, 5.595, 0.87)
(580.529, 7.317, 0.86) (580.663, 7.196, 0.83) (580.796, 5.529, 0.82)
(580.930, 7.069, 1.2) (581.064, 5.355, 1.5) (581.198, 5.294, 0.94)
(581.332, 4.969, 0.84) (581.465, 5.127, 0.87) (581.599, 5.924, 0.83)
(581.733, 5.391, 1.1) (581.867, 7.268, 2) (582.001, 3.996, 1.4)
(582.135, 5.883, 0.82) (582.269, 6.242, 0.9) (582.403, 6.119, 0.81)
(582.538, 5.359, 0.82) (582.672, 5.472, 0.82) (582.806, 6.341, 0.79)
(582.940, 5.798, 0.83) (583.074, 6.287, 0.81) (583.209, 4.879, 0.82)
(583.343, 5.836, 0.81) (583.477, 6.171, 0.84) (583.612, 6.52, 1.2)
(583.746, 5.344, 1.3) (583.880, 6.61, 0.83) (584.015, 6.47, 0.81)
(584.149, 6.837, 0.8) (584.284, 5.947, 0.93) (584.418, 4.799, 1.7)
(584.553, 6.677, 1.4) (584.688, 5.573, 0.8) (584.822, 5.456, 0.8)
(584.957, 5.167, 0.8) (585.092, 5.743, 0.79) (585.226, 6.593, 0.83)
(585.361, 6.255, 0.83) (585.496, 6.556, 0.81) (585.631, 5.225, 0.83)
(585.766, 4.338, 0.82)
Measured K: 1.01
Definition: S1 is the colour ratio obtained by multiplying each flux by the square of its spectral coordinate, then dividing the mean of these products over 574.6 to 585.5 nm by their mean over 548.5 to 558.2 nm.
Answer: 1.13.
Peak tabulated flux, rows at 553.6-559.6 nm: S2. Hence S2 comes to 7.204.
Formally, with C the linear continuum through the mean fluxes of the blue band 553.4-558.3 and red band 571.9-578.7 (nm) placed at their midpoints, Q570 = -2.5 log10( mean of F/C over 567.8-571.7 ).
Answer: 0.09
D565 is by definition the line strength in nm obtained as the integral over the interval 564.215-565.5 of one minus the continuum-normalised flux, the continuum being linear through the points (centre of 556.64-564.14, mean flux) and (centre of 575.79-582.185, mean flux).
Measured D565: 0.14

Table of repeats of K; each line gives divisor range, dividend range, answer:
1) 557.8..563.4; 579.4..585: 1.07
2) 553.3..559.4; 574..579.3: 1.12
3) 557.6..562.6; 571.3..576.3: 1.13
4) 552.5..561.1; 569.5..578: 1.11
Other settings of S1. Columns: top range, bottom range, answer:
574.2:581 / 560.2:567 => 1.12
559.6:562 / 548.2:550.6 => 1.09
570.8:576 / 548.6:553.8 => 1.19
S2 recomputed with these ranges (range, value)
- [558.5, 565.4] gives 7.468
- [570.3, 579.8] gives 8.767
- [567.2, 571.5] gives 7.171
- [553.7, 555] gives 7.073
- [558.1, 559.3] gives 6.876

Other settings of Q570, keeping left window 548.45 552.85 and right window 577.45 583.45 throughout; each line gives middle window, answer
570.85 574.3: -0.103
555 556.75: 0.022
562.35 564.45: 0.049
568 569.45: 0.043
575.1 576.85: -0.139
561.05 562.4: 0.032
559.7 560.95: -0.128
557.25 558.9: -0.051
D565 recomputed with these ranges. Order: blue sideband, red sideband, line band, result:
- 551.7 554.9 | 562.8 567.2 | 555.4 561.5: -0.33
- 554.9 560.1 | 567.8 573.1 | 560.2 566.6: 0.25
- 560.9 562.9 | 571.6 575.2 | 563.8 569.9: 0.45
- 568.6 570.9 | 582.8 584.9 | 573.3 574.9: -0.23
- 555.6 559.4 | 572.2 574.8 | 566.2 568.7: 0.28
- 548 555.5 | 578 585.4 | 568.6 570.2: 0.07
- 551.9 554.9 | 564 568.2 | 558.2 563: -0.26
